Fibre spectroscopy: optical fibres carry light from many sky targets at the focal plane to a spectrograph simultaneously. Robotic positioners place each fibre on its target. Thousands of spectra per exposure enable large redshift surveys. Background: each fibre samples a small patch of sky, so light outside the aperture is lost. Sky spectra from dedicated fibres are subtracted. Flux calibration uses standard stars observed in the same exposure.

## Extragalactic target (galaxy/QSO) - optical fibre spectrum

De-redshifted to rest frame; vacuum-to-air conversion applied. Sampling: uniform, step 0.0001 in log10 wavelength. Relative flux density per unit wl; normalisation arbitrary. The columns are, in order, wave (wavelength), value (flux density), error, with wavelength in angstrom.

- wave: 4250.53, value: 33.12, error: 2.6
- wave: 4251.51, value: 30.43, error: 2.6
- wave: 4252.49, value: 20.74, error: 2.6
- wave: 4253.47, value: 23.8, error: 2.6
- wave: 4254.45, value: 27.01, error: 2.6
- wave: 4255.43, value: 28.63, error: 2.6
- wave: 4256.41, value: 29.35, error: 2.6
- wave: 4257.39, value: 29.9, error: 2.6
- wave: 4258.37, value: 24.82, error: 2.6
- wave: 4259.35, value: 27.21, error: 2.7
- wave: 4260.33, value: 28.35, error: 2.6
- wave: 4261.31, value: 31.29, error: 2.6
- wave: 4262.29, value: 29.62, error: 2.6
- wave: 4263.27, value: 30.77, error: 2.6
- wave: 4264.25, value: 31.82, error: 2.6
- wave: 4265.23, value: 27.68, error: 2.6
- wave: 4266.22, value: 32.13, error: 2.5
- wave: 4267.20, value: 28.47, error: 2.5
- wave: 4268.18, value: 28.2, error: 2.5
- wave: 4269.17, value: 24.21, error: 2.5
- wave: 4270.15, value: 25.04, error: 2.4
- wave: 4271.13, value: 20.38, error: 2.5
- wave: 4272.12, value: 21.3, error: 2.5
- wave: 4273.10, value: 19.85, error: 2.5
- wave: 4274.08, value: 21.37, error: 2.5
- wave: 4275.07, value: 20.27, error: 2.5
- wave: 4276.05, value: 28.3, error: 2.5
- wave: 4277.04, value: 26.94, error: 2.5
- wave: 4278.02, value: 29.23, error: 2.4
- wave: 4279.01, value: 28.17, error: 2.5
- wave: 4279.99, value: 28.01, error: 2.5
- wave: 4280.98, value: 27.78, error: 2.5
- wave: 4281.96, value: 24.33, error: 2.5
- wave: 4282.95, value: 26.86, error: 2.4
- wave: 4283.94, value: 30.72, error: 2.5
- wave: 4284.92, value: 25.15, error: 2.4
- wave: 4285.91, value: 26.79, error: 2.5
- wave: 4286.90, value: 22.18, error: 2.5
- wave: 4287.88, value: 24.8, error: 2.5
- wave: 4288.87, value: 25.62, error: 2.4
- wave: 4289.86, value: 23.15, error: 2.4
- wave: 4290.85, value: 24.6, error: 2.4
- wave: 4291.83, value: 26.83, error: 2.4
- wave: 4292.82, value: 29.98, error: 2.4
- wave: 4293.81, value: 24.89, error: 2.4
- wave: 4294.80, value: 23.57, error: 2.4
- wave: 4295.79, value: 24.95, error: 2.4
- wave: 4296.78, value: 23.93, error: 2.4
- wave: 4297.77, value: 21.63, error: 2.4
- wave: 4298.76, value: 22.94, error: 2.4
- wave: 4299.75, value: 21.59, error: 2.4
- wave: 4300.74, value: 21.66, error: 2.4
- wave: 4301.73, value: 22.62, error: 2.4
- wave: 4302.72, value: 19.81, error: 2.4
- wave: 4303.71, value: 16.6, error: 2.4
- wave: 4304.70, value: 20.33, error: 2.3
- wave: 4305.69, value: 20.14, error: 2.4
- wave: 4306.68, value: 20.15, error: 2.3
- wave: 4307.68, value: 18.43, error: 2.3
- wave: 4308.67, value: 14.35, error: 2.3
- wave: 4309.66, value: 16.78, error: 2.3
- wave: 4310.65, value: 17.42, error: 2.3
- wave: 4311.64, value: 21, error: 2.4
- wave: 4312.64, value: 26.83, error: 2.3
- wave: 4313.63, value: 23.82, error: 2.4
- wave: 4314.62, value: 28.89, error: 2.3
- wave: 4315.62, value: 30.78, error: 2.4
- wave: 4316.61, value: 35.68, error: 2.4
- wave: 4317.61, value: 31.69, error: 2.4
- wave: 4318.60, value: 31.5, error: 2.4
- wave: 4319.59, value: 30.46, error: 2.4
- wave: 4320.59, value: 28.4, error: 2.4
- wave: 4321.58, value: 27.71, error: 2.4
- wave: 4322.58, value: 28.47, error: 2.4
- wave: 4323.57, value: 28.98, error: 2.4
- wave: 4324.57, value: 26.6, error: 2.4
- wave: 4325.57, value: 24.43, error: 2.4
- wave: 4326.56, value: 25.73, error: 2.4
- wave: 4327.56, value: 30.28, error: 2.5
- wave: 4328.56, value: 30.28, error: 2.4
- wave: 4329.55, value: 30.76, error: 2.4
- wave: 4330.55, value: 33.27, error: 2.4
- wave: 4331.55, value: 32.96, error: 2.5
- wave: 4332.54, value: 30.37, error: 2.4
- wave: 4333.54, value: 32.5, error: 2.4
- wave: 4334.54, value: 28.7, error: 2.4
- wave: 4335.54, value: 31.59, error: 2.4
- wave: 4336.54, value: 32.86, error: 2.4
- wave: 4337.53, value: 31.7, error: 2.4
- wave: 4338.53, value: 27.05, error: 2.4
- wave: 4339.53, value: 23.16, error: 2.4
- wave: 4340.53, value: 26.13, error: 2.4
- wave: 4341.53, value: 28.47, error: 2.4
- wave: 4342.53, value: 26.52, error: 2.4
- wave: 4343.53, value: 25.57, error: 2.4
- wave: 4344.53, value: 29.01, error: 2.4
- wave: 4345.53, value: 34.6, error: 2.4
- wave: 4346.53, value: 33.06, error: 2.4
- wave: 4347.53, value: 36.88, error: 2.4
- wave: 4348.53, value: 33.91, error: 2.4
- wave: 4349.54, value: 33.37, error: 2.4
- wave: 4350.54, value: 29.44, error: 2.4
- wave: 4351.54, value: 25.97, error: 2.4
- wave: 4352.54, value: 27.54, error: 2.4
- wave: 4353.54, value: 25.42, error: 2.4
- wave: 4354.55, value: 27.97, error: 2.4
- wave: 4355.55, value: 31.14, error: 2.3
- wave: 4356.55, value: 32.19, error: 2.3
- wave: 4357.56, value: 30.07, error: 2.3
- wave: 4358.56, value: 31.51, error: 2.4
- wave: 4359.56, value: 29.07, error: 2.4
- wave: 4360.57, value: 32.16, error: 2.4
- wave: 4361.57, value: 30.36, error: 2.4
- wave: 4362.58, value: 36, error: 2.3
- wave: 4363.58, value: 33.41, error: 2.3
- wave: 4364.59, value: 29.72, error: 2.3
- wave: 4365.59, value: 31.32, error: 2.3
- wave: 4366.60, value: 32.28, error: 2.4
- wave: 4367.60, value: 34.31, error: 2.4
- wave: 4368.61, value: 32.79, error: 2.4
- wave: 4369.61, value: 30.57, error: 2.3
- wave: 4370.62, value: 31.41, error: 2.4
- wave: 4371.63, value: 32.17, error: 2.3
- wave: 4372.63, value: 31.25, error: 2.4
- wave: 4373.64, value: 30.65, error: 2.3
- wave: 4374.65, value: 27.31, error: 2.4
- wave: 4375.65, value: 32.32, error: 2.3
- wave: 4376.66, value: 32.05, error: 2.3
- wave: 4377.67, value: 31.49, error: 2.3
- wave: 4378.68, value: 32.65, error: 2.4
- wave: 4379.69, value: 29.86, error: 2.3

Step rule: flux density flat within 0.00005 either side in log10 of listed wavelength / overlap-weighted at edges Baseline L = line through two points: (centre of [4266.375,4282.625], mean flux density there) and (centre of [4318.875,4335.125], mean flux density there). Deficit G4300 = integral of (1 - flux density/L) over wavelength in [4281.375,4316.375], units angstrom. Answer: 4.9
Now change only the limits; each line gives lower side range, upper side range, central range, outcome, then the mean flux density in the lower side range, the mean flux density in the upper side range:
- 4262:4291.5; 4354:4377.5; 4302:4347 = 3.2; 26.1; 31.4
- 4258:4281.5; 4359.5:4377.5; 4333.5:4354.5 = 0.6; 26.7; 31.7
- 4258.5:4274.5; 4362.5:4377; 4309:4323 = 1.1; 26.7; 31.7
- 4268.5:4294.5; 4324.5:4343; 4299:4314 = 3.9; 25.3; 29.2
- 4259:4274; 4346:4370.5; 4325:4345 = 0.7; 26.9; 31.3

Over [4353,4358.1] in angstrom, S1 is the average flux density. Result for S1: 29.3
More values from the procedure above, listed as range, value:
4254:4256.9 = 28.3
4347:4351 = 33.4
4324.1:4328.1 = 26.8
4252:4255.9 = 25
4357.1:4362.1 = 30.7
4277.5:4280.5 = 28.5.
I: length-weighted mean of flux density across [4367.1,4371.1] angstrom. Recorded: 32.3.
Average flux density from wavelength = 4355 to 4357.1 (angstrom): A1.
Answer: 31.5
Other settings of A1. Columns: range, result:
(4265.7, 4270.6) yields 27.6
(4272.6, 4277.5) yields 23.3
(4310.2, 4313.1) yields 21.7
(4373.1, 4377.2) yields 30.6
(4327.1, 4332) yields 31.5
